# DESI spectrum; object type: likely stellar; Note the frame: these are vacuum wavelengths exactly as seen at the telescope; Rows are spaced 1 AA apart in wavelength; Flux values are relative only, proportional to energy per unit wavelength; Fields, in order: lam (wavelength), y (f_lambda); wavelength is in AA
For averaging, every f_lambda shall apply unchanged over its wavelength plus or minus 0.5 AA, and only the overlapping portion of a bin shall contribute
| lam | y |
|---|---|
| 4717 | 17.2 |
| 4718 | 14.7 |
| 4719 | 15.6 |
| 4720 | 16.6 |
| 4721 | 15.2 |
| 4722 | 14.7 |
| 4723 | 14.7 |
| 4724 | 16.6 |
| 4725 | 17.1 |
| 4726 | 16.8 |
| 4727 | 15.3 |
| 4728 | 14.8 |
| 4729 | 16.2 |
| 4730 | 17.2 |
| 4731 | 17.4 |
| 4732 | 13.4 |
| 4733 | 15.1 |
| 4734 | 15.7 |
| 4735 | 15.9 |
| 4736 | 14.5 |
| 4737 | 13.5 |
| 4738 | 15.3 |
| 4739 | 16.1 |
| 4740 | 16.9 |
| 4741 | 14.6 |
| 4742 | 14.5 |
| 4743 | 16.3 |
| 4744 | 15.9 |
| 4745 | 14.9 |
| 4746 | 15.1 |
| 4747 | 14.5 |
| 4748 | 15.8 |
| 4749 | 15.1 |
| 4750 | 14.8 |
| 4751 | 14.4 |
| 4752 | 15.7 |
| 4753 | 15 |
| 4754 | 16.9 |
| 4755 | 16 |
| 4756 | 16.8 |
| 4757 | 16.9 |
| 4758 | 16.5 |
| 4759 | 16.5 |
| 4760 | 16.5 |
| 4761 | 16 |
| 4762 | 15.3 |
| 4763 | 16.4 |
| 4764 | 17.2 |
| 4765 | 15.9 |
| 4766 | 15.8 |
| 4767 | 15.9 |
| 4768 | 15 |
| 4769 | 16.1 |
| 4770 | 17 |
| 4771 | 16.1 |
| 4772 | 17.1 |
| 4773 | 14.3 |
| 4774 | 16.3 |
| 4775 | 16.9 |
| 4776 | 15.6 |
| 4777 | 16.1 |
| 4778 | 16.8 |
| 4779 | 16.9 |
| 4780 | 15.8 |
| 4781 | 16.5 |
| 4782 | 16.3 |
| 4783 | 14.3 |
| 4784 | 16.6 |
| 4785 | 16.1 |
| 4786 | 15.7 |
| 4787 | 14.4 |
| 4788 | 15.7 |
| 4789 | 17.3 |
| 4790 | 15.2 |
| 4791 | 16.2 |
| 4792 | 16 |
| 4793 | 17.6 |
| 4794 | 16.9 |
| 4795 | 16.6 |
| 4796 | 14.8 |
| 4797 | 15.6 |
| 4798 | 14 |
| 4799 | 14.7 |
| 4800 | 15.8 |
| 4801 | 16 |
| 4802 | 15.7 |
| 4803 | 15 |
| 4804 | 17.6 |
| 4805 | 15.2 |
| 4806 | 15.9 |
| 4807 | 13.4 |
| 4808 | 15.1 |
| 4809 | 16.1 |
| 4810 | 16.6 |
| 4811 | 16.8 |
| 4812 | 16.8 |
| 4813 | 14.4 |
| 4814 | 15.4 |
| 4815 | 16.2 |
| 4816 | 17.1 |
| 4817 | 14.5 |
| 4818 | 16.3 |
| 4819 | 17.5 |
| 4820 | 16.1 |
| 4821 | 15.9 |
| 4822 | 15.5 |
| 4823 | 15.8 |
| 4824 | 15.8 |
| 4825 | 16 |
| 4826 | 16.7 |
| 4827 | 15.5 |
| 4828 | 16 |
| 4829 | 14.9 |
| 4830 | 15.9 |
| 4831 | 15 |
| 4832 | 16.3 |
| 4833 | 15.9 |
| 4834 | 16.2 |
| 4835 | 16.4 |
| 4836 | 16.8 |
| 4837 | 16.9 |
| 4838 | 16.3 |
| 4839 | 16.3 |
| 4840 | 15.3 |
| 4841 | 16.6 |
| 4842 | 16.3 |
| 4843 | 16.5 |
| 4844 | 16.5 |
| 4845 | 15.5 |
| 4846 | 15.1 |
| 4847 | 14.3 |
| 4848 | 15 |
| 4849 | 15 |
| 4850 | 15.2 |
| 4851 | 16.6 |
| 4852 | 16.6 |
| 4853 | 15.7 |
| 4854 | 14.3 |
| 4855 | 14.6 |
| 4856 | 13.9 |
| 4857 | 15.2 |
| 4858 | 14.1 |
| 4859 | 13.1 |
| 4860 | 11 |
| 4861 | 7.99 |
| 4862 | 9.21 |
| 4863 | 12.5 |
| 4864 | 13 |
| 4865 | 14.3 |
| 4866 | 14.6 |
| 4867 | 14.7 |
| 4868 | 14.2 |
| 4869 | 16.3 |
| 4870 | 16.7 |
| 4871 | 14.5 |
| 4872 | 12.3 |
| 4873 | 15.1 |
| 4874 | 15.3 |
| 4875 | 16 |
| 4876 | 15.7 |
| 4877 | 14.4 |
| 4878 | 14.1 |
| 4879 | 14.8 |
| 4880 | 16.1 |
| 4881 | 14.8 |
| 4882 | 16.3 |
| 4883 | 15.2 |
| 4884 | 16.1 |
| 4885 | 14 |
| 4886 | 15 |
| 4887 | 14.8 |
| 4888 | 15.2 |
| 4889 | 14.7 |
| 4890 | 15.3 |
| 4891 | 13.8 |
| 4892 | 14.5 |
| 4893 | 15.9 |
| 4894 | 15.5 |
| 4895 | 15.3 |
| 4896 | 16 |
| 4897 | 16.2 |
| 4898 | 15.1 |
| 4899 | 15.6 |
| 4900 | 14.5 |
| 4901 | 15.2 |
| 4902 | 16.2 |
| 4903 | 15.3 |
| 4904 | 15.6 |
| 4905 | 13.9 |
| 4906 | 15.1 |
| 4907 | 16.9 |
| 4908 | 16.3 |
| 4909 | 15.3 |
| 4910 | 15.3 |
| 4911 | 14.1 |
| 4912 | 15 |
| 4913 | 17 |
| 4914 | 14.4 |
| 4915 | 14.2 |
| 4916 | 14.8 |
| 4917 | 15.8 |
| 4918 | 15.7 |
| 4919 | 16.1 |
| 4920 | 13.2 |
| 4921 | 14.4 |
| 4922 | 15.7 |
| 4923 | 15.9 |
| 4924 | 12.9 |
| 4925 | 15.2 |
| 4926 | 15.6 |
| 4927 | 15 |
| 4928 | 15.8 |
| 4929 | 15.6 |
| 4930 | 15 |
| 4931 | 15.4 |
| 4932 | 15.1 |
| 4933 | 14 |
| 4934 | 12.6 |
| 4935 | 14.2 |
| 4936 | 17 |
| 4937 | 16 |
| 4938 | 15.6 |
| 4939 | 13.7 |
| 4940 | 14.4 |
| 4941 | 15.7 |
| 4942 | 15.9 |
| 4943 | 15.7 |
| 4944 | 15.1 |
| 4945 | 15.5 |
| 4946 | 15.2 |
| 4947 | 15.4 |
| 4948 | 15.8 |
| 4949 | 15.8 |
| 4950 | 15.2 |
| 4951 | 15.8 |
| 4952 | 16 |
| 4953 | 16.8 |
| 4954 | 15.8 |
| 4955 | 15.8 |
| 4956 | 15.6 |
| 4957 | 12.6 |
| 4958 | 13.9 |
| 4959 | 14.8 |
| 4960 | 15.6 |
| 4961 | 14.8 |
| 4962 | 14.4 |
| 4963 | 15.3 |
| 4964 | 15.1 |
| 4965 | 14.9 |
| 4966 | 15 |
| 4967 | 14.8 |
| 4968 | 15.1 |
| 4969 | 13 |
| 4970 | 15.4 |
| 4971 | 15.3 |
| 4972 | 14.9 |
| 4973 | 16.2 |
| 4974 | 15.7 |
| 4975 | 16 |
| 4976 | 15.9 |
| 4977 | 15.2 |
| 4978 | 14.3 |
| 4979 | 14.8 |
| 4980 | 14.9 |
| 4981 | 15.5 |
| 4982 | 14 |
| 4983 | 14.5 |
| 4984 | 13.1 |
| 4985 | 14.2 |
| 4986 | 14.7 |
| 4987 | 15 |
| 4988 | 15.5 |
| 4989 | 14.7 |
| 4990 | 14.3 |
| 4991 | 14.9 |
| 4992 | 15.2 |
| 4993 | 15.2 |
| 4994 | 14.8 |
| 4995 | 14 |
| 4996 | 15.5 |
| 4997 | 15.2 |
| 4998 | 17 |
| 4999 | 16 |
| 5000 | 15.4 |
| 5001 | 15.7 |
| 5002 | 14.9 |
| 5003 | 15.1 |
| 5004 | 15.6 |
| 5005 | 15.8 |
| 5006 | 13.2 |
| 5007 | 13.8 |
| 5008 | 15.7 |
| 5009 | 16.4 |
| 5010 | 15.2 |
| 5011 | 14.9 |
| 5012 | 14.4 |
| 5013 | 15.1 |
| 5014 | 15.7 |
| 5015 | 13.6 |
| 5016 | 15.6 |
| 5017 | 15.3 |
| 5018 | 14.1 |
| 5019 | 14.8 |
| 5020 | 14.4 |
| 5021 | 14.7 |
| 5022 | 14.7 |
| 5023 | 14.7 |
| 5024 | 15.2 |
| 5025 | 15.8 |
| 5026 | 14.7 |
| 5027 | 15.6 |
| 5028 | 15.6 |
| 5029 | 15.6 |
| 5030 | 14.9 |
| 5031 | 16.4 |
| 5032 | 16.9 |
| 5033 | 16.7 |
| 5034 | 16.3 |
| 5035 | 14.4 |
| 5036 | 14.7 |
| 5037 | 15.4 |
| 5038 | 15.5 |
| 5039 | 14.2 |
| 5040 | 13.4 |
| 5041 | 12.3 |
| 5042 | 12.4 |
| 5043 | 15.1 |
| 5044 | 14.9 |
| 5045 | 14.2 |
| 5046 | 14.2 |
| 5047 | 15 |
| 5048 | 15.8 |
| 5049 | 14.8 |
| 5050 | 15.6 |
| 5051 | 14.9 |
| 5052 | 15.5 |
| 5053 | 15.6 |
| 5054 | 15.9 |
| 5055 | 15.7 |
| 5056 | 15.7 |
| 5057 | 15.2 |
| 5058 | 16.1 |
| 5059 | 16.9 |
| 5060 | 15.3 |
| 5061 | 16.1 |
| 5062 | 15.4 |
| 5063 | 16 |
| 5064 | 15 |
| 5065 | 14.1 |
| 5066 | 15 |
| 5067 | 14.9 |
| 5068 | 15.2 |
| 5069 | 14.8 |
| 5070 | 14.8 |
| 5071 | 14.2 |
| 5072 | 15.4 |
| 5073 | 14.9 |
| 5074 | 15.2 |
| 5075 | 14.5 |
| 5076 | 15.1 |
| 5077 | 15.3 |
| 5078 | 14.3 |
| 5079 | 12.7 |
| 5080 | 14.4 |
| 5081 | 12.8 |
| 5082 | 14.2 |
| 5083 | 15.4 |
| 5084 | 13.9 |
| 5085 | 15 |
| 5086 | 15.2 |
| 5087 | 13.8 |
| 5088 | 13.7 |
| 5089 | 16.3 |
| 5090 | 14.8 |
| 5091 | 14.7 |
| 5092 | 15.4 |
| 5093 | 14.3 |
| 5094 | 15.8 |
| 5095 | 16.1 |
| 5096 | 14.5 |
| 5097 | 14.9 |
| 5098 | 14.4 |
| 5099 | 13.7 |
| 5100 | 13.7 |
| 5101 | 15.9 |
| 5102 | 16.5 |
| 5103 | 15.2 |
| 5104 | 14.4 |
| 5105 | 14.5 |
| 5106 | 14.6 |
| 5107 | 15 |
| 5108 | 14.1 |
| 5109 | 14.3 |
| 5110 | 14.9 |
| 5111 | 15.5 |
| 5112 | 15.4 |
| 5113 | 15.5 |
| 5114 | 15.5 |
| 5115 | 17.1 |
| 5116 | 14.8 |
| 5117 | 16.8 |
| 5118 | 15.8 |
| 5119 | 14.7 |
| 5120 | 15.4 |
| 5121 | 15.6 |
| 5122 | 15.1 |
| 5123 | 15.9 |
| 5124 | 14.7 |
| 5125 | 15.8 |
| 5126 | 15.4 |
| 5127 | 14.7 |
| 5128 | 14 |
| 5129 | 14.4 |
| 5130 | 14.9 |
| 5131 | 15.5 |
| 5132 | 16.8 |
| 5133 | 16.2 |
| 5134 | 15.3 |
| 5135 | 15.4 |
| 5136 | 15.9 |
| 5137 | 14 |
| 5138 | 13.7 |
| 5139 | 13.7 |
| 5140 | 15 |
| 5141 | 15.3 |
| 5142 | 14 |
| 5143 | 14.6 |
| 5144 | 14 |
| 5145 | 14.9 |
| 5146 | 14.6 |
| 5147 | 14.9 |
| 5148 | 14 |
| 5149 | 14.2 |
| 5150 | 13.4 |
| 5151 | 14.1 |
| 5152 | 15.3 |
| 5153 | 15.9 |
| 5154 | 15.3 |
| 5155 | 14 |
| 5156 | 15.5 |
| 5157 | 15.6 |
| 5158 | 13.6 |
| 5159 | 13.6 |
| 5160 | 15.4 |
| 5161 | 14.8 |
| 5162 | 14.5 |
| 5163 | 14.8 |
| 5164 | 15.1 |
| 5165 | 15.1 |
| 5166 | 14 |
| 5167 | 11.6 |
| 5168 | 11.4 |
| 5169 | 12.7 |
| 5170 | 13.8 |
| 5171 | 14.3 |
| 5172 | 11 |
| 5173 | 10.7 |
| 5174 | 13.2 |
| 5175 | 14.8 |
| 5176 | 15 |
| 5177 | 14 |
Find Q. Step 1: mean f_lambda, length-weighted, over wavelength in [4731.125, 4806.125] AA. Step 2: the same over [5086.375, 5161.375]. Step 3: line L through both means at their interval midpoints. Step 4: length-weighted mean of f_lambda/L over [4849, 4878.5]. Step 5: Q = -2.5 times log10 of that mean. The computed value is 0.10 mag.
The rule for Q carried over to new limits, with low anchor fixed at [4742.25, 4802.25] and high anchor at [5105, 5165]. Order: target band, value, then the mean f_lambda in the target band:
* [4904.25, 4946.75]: 0.026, 15.1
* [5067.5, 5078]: 0.015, 14.9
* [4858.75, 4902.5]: 0.075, 14.6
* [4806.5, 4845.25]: -0.015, 16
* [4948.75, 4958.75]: 0.009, 15.3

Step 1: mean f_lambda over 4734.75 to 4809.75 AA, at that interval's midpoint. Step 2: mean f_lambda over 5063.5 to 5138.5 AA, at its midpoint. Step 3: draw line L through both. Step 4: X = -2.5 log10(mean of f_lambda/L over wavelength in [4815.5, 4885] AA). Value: 0.031 mag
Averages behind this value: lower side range 15.8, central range 15.2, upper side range 15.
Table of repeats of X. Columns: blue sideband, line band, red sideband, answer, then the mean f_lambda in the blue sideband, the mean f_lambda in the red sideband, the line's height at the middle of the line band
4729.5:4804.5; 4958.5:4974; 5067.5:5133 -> 0.022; 15.8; 15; 15.3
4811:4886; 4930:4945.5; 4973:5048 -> 0.001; 15.2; 15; 15.1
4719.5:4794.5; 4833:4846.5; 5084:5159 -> -0.037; 15.9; 14.9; 15.6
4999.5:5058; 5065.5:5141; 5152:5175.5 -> -0.037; 15.1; 14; 14.5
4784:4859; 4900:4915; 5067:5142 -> 0.013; 15.8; 14.9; 15.5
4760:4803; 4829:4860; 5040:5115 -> 0.017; 16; 14.9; 15.7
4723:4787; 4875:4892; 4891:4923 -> 0.024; 15.8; 15.3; 15.4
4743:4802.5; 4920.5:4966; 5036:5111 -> 0.011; 15.9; 14.9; 15.3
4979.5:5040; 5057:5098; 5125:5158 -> 0.003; 15.1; 14.8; 14.9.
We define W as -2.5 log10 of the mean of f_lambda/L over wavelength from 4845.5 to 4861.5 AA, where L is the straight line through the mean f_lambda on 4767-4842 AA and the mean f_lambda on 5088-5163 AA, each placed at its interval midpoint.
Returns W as 0.11 mag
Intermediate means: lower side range 15.9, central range 14.2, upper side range 15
